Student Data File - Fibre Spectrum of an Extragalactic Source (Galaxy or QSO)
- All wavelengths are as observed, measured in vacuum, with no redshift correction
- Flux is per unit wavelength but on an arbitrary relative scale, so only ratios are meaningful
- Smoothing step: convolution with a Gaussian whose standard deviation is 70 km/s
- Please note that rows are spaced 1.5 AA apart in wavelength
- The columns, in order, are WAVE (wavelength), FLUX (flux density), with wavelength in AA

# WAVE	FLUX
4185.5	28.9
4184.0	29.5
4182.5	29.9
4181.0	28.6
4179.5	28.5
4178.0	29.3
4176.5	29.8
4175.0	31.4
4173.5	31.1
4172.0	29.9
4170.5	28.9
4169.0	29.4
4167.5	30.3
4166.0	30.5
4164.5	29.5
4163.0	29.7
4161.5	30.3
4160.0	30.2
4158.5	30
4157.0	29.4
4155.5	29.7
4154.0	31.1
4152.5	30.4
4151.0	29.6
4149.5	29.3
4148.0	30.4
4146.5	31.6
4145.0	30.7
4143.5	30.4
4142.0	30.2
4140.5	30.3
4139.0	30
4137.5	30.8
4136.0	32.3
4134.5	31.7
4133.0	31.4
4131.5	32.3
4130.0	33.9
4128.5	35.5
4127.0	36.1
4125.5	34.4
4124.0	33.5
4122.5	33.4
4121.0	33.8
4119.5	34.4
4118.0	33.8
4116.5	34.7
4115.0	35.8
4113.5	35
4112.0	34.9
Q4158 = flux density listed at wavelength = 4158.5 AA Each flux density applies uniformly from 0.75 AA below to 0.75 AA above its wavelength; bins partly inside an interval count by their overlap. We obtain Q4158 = 30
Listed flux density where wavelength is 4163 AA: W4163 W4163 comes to 29.7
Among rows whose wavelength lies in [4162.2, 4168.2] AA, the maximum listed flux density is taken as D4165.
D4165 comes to 30.5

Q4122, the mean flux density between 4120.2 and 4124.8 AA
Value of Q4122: 33.6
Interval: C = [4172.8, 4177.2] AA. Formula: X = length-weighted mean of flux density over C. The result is 30.8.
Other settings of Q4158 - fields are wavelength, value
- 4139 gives 30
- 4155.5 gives 29.7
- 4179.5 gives 28.5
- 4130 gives 33.9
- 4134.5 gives 31.7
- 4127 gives 36.1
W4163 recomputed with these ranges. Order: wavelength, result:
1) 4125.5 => 34.4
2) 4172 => 29.9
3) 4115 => 35.8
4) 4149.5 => 29.3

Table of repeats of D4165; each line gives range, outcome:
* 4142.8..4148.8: 31.6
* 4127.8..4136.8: 35.5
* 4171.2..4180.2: 31.4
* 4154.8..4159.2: 30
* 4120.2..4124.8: 33.8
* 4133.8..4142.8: 32.3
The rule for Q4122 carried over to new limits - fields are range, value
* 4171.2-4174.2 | 30.5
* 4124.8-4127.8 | 35.3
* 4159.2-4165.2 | 29.9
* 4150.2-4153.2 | 30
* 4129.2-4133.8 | 32.6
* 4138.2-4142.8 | 30.2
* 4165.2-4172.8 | 29.8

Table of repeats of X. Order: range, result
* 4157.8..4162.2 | 30.2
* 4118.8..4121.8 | 34.1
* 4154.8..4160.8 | 29.8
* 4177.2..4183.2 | 29.1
